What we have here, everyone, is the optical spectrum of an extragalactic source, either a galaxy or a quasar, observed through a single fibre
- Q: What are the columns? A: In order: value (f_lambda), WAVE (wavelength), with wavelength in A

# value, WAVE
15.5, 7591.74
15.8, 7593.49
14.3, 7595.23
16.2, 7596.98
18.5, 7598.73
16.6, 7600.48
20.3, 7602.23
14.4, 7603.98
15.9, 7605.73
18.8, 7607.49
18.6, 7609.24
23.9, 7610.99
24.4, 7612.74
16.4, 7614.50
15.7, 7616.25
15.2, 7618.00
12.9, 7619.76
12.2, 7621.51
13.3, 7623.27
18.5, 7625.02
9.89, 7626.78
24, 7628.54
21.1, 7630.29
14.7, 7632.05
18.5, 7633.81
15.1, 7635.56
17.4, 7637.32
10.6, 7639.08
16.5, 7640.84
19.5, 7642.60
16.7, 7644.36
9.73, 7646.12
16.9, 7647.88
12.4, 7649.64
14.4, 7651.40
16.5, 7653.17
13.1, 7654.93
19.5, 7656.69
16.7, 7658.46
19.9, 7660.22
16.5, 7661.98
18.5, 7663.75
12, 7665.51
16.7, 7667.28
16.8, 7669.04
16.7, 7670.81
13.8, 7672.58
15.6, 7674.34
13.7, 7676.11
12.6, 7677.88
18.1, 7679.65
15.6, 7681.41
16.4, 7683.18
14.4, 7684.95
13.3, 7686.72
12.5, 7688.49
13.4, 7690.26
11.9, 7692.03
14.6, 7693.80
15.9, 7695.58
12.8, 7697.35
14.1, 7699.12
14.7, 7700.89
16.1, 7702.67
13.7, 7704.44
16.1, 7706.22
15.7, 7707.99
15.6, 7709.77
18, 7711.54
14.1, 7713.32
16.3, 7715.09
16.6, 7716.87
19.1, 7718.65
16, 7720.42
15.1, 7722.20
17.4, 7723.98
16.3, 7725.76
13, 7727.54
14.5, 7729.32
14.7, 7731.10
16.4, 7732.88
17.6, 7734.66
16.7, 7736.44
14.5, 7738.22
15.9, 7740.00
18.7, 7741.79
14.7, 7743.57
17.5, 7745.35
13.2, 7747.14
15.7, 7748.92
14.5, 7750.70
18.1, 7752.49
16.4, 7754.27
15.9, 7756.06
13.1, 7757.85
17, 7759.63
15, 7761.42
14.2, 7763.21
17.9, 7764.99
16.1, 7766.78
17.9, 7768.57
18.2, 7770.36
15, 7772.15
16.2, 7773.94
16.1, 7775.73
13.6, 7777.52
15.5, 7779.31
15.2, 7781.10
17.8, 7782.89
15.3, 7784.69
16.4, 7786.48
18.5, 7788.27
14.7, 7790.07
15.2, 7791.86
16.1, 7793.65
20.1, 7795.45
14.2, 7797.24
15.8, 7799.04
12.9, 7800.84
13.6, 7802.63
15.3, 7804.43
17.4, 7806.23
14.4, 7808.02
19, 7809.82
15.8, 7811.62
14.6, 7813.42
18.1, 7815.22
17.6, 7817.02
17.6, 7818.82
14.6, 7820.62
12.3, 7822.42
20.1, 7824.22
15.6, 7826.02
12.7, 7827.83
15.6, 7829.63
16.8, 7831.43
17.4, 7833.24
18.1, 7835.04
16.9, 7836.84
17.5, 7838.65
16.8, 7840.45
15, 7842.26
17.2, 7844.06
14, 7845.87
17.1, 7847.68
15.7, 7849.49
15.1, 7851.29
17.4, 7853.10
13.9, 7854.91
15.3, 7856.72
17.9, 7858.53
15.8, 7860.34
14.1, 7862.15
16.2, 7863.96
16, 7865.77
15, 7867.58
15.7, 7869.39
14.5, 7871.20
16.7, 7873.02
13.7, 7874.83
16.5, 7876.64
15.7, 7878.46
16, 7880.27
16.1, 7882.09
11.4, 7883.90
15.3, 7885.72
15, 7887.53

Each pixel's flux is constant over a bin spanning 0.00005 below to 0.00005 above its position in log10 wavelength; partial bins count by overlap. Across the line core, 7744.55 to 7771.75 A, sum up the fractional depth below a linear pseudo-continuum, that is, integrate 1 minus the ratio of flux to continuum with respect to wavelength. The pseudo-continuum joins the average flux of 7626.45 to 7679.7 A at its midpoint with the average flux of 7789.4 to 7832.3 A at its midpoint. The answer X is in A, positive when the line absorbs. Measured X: -0.2 A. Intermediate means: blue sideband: 16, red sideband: 15.8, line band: 16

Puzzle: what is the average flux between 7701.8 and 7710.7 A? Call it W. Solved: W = 15.5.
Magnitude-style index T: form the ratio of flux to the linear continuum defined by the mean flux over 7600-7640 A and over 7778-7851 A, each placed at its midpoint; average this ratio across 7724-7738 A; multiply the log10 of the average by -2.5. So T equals 0.05 mag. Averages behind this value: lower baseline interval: 16.9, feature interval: 15.7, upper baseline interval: 16.1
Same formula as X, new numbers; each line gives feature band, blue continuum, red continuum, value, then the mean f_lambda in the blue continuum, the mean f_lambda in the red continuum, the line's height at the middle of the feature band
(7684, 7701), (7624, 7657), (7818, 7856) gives 2.4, 16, 16.1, 16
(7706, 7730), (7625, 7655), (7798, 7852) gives -0.1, 15.9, 16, 15.9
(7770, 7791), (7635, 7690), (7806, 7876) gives -0.2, 15.4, 16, 15.8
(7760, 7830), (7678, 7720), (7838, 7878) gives -2.0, 15.1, 15.8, 15.5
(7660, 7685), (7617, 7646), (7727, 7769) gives 0.1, 15.8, 15.8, 15.8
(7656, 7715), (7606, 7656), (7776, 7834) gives 3.2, 16.3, 15.9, 16.2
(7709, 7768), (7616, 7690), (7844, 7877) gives -1.4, 15.6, 15.6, 15.6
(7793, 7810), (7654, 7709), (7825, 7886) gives -0.2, 15.2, 15.7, 15.6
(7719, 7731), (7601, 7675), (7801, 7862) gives 0.6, 16.4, 16.1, 16.3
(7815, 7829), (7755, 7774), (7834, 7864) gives 0.1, 16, 16.1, 16.1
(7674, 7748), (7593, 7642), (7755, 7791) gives 4.5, 16.8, 16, 16.3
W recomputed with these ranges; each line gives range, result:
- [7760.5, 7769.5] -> 16.2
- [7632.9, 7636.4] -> 16.8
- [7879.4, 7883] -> 16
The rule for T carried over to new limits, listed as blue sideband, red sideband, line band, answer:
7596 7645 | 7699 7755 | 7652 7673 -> 0.01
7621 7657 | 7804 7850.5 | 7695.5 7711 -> 0.06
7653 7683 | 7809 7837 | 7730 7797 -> 0.01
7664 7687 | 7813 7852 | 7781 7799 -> -0.03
